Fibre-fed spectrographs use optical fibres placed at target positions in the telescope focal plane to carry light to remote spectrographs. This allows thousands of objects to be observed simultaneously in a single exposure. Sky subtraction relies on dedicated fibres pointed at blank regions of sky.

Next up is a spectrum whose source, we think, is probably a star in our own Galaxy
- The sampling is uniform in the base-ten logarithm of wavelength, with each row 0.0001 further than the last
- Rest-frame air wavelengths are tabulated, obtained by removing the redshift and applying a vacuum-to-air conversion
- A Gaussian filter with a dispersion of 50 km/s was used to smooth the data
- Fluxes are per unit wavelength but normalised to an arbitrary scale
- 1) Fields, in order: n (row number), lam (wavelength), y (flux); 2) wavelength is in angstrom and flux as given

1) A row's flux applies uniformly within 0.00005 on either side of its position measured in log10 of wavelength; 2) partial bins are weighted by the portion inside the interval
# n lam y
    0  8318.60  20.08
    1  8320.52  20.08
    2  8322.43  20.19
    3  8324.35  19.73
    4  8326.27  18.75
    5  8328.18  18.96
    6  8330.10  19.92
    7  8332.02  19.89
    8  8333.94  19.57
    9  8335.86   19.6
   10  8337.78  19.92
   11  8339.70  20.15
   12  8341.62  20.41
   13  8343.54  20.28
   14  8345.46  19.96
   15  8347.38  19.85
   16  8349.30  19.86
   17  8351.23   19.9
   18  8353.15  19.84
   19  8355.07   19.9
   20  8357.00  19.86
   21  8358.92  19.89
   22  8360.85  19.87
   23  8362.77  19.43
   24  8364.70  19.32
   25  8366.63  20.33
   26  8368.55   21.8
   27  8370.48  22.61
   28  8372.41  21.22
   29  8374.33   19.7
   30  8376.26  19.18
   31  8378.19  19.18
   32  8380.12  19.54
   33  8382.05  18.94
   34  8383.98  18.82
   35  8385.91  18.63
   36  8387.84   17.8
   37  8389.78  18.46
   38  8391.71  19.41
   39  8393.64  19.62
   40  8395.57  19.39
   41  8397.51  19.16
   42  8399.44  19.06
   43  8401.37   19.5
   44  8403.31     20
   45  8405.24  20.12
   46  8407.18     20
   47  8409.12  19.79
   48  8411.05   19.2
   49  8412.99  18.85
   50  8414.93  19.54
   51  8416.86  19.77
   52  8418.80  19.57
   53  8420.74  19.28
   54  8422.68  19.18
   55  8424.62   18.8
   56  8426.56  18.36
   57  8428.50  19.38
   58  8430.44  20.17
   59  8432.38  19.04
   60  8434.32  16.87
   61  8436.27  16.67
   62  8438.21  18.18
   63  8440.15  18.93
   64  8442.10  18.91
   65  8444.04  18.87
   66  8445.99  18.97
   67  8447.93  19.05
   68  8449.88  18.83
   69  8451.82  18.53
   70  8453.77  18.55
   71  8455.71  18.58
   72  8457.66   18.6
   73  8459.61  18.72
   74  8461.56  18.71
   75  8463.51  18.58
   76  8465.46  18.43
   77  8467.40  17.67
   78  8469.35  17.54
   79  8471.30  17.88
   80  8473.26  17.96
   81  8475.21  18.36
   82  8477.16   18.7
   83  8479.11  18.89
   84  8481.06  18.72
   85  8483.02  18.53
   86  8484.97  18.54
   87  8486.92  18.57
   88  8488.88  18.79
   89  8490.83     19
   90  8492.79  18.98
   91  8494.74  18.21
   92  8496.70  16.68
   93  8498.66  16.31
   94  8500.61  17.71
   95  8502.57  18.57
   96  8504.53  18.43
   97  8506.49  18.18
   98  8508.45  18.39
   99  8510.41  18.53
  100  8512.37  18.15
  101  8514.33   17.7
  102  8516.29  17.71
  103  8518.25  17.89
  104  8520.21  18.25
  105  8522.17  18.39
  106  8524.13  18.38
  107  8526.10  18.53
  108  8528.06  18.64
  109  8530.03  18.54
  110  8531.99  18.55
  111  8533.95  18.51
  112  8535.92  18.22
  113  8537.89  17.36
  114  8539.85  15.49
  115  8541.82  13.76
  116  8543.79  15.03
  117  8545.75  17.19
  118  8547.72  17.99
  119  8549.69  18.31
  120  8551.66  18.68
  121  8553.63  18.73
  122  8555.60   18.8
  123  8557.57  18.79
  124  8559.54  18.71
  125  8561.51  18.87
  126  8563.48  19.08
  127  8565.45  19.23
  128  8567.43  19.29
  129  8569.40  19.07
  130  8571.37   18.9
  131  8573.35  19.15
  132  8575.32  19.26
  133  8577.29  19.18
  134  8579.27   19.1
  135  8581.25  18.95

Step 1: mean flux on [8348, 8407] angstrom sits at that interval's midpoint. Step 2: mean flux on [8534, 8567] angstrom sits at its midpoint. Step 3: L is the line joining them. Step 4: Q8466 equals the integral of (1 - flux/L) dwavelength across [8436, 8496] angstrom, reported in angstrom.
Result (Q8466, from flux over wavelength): 0.67 angstrom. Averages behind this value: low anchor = 19.7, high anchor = 17.8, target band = 18.5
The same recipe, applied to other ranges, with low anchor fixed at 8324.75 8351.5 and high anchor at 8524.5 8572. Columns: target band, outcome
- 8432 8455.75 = 0.6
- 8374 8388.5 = 0.4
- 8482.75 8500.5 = 0.4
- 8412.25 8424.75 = -0.1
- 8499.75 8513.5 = 0.1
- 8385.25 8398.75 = 0.3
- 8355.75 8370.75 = -0.5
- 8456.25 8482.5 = 0.5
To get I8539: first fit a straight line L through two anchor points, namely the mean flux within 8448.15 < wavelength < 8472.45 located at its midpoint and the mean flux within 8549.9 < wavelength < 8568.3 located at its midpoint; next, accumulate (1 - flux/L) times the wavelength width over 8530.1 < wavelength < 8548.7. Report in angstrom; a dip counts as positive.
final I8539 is 1.8 angstrom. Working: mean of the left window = 18.4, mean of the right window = 18.9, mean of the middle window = 17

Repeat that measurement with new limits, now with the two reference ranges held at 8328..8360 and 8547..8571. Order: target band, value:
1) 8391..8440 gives 0.95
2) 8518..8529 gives 0.35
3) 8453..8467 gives 0.54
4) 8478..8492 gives 0.33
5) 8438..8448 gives 0.28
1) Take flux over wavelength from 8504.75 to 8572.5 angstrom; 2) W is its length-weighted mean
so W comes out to 18.1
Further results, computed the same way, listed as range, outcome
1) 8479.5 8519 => 18.2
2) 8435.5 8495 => 18.5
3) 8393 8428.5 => 19.4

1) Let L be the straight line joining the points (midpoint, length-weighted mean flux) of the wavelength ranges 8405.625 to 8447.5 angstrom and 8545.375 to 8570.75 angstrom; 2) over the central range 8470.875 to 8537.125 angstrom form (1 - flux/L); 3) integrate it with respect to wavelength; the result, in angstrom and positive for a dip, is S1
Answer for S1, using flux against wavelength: 1.9 angstrom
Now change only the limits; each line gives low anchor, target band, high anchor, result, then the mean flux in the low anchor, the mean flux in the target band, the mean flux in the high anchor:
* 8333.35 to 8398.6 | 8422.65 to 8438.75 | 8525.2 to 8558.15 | 0.4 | 19.7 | 18.5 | 17.7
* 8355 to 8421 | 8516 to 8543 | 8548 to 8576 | 1.9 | 19.6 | 17.7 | 18.9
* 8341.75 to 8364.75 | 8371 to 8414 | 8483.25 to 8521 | 0.1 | 19.9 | 19.4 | 18.1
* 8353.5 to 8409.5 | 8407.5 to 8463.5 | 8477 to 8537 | 0.6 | 19.7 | 18.9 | 18.3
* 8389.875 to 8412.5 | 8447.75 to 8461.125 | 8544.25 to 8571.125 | 0.4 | 19.5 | 18.7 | 18.6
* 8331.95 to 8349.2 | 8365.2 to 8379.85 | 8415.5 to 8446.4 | -0.7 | 20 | 20.5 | 18.8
